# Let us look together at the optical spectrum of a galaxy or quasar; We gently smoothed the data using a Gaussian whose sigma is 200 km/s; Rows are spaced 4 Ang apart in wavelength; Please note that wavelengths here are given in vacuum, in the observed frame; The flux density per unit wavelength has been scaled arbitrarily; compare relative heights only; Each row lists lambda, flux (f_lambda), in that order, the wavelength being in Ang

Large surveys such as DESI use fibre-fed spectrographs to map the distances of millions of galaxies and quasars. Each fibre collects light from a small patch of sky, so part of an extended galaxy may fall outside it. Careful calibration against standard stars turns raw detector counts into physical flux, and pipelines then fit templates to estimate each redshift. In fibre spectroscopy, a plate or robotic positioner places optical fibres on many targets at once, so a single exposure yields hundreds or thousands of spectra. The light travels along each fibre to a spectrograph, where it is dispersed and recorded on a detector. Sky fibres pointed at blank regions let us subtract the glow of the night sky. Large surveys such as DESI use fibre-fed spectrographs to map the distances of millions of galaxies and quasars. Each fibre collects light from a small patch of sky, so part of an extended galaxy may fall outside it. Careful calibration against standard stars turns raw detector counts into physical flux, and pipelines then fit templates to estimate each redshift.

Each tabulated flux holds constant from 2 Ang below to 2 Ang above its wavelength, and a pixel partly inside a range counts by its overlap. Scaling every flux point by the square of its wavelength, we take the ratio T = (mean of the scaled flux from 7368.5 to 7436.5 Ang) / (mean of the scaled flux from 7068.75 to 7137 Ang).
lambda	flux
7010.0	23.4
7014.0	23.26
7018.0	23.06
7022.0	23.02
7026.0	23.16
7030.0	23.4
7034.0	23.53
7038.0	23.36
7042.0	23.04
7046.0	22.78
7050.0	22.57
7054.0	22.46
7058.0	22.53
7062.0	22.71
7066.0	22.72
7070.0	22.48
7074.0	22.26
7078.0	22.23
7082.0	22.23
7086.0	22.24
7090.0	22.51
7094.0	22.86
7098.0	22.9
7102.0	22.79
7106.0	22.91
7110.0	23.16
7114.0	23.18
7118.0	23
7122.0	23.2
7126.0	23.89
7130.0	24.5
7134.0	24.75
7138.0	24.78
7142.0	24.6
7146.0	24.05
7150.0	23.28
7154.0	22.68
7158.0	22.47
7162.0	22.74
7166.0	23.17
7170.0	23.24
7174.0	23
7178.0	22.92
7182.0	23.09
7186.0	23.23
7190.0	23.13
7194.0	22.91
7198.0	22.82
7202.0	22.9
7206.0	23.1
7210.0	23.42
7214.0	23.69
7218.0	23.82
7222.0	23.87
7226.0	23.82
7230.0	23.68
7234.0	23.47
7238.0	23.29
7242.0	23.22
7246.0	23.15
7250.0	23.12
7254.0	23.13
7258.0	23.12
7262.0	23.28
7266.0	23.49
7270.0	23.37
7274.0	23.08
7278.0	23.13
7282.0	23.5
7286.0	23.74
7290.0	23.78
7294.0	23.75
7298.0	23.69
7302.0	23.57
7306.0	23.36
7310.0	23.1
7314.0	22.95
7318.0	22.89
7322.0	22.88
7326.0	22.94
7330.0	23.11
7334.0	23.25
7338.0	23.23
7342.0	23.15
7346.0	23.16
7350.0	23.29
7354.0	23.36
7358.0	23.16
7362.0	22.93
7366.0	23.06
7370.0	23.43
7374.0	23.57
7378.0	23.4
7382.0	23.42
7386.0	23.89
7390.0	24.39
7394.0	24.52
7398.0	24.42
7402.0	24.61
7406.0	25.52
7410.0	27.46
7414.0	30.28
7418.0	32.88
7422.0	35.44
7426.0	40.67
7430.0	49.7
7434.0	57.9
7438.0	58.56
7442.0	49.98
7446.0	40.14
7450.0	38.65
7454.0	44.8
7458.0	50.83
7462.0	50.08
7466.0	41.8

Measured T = 1.4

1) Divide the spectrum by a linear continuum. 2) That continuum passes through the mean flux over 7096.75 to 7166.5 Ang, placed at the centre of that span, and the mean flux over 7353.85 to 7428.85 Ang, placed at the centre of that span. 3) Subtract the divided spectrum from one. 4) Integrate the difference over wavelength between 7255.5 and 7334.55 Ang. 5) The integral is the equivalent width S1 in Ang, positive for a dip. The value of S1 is 6.76 Ang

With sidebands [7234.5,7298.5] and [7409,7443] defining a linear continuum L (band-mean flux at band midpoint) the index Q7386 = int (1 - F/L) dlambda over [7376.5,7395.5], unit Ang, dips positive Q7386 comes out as 7.01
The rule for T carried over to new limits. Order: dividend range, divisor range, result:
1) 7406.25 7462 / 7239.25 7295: 1.91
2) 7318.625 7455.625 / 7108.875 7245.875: 1.36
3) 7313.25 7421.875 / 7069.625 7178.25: 1.13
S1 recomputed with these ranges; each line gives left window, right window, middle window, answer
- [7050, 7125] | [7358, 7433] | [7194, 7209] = 1.1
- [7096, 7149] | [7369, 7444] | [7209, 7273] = 9.5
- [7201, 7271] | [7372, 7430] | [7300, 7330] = 3.0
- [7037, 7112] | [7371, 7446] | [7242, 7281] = 7.4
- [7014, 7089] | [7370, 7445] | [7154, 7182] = 3.5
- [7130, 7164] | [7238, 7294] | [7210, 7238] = -0.2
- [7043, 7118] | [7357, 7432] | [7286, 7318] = 3.4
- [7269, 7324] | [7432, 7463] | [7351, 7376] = 8.2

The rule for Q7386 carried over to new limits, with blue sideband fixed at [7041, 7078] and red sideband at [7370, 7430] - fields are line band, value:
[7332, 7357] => 3.6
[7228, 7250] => 1.8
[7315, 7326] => 1.6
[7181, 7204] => 1.6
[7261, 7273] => 1.2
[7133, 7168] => 0.7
